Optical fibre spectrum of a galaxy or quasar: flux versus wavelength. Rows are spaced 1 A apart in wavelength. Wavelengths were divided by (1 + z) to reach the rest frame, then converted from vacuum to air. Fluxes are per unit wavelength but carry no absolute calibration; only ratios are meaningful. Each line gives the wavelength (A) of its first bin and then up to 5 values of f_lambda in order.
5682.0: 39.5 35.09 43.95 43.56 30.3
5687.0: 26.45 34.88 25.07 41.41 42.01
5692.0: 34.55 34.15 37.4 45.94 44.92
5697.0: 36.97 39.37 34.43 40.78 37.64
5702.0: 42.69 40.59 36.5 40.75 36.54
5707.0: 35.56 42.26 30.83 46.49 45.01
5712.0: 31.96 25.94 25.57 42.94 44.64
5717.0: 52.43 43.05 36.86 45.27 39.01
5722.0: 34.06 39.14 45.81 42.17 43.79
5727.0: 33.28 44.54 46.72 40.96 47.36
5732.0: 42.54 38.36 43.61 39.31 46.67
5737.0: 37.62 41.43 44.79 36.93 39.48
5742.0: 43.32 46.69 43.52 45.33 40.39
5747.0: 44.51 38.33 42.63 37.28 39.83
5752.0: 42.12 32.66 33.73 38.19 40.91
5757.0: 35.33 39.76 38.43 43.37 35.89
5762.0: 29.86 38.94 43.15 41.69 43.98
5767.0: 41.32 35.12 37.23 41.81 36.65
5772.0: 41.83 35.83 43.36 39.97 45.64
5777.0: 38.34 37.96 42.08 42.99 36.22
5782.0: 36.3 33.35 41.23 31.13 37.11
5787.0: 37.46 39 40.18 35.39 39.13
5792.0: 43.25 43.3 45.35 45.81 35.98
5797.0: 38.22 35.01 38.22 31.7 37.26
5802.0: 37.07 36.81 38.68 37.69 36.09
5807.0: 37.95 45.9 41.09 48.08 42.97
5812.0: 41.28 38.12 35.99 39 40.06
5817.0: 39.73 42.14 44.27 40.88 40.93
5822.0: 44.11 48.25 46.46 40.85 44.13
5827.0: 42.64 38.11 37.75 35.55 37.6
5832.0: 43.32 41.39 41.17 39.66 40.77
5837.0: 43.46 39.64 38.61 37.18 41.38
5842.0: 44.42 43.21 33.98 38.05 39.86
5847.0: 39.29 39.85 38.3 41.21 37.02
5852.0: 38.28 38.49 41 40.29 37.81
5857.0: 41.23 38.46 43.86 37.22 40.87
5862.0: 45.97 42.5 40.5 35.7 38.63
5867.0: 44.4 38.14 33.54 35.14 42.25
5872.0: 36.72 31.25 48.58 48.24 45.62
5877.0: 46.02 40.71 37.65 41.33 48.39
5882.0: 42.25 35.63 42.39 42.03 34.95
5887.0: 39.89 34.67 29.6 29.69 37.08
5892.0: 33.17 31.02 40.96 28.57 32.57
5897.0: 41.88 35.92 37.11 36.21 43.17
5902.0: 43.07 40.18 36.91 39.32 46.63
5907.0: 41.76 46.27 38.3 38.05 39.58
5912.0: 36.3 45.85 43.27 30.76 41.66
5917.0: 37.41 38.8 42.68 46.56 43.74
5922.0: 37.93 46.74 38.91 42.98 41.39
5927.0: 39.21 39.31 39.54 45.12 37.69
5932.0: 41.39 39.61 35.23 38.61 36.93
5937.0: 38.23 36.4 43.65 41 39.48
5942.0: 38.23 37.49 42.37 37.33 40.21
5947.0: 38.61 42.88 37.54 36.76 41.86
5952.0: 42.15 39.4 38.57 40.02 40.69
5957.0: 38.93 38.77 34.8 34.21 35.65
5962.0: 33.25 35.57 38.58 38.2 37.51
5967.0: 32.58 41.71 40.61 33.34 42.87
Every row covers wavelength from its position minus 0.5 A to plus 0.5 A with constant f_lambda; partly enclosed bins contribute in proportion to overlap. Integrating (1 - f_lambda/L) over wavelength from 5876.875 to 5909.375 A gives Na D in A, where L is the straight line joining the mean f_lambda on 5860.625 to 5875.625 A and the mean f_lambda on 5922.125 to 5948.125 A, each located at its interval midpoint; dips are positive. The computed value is 1.23 A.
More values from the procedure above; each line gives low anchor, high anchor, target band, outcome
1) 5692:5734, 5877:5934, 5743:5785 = 0.32 A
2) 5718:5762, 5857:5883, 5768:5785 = 0.69 A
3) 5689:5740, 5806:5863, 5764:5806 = 1.47 A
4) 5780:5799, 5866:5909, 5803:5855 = -2.23 A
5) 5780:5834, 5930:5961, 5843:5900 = 0.80 A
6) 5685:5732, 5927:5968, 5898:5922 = -1.07 A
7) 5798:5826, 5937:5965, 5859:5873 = 0.18 A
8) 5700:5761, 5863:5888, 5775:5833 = 0.64 A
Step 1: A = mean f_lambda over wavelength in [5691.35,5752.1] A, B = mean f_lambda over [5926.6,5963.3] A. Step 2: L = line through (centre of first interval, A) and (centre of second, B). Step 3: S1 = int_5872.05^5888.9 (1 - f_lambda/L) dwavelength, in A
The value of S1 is -0.66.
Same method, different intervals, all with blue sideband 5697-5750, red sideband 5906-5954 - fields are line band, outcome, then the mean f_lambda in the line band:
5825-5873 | 0.7 A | 39.7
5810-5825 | -0.6 A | 41.9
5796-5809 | 0.9 A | 37.6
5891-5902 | 1.0 A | 36.4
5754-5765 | 0.6 A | 38.3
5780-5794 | 0.7 A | 38.4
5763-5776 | 0.0 A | 40.3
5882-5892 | 1.0 A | 36.4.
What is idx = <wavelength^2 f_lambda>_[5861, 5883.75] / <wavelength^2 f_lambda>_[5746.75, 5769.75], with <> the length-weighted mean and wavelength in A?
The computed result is 1.1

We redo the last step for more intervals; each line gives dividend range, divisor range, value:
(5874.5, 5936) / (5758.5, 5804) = 1.06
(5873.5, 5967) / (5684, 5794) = 1.06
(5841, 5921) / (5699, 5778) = 1.04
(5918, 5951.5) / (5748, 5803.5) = 1.09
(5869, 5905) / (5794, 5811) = 1.01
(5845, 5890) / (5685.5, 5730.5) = 1.09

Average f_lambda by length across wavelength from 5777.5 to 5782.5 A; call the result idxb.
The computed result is 39.1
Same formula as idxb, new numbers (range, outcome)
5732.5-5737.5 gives 41.1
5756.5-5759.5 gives 37.8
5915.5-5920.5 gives 41.4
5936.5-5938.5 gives 37.3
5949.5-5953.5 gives 40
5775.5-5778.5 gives 40.6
